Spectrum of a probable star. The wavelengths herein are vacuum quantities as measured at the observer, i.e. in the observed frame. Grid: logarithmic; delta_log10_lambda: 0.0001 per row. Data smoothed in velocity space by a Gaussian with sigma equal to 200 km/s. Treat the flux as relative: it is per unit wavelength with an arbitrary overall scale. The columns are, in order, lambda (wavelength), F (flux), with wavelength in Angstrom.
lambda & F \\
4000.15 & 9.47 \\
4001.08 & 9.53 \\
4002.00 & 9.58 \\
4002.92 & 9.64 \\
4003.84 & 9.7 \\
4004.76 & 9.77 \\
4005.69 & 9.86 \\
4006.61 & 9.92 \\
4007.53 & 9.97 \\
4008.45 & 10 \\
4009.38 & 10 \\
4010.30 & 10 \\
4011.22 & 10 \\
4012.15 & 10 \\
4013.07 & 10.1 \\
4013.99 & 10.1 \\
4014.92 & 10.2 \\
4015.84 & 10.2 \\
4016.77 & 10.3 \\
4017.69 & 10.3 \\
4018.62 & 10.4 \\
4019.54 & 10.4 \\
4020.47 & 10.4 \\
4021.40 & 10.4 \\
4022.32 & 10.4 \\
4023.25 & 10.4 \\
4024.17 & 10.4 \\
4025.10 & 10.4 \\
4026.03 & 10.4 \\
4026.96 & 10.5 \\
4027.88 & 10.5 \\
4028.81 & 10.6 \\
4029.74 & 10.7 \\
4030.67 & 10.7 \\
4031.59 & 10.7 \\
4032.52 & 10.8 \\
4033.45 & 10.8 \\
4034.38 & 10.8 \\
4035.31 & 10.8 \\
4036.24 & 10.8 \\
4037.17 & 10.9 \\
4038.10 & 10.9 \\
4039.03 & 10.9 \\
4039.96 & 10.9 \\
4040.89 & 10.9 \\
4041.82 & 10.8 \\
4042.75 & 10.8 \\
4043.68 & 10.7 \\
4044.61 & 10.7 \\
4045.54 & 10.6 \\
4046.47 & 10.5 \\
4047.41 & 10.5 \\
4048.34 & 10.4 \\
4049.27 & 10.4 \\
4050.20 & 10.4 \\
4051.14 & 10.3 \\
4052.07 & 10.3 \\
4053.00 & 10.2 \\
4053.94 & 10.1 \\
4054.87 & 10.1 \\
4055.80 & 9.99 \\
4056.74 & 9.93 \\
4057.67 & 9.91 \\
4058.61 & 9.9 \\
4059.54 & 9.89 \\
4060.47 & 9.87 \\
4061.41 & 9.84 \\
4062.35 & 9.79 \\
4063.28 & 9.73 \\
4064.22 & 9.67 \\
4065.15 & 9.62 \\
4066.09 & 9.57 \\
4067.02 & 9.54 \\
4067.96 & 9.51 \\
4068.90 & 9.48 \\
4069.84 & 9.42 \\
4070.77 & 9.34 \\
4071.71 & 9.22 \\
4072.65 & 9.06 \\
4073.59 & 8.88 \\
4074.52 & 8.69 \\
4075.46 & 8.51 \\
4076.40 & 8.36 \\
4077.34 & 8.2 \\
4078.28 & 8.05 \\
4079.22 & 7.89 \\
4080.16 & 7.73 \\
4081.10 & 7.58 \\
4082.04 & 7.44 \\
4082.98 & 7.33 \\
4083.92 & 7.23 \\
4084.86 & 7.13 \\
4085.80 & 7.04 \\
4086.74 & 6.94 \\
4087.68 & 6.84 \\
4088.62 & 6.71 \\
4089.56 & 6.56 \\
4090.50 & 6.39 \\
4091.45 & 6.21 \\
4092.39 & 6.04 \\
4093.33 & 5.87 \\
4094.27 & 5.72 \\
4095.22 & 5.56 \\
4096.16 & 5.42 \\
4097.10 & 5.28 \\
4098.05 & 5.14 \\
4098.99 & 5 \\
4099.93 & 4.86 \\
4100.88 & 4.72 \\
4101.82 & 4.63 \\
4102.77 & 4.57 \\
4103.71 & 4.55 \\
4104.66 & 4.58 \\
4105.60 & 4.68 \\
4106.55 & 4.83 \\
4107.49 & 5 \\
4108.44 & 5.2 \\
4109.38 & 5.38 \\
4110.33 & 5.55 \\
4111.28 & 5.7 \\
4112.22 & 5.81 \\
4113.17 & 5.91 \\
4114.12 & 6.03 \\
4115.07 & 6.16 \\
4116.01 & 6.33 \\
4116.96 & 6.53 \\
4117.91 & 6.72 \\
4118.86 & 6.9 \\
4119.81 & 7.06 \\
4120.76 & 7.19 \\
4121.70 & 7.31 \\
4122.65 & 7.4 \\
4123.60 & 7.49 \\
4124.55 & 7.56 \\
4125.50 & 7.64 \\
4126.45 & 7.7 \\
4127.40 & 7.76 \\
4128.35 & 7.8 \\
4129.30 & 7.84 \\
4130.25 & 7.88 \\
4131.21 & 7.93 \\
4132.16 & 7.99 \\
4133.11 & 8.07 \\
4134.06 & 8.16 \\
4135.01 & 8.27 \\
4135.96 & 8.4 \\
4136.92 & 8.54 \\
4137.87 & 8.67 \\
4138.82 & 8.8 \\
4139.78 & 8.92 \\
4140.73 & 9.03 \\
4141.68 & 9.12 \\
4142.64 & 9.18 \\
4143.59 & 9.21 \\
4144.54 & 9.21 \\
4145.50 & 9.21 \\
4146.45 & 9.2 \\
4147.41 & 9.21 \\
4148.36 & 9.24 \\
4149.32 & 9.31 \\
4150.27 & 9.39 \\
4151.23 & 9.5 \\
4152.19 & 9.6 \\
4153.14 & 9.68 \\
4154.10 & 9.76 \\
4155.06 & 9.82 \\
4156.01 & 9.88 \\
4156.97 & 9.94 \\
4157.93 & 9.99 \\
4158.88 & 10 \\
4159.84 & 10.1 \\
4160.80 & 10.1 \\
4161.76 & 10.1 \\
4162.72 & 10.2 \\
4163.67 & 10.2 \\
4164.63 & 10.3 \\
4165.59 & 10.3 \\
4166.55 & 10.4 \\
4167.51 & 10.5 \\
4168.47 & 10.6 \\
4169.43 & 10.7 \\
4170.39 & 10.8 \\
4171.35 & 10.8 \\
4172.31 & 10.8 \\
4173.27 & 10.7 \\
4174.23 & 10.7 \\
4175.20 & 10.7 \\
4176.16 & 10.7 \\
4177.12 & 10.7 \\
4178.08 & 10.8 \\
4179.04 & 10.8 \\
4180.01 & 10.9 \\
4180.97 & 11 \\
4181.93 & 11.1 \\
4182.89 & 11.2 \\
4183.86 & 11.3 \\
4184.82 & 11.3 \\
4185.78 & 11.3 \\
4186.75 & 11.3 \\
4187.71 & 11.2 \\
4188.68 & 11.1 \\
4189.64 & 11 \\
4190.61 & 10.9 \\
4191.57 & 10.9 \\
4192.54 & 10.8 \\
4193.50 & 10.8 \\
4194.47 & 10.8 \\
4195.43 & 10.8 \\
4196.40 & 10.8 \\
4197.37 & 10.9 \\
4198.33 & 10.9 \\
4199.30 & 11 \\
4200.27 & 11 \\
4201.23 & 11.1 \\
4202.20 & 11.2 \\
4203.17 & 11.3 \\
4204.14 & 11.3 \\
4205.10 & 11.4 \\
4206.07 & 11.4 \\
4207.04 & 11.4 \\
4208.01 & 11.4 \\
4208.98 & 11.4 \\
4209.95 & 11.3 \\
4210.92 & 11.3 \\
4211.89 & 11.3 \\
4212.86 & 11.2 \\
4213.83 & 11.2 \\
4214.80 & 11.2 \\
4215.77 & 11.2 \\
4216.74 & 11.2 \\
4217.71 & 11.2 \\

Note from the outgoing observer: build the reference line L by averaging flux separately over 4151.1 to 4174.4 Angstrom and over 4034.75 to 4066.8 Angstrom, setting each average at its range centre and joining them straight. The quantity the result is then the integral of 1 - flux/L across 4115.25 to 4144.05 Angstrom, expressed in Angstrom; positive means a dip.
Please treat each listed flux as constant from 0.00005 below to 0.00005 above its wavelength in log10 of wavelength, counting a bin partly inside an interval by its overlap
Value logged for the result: 6.6 Angstrom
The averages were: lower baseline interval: 10.3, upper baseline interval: 10.2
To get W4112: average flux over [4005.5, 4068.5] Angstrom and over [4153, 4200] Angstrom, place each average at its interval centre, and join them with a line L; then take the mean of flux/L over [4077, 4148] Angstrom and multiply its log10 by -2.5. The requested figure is 0.45 mag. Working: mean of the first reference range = 10.3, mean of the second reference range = 10.6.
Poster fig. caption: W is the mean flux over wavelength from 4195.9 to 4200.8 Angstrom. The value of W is 10.9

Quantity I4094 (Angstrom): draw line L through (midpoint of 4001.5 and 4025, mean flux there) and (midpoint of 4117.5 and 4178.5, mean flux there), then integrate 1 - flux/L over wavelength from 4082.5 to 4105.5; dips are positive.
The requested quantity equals 9.0 Angstrom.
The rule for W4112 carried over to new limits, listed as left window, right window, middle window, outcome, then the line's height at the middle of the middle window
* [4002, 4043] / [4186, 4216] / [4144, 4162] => 0.136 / 10.9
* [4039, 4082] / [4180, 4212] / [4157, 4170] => 0.053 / 10.8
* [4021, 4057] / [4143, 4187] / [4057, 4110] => 0.387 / 10.5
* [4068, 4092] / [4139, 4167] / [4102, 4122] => 0.440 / 8.65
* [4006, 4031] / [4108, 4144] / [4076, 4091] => 0.171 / 8.57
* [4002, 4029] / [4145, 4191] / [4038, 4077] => 0.031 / 10.2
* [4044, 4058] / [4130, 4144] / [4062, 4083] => 0.120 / 9.86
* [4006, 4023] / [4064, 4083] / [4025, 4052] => -0.115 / 9.59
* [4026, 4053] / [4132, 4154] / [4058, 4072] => 0.067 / 10.2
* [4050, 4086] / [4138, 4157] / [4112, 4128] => 0.313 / 9.25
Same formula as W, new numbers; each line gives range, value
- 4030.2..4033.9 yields 10.8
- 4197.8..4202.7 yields 11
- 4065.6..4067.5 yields 9.55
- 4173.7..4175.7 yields 10.7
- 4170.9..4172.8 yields 10.8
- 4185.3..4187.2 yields 11.3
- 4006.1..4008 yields 9.98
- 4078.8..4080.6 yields 7.81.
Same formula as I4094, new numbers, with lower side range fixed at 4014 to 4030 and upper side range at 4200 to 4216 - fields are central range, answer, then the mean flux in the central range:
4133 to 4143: 2.1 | 8.66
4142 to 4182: 3.4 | 10.1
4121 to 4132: 3.3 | 7.67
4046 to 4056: 0.2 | 10.3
